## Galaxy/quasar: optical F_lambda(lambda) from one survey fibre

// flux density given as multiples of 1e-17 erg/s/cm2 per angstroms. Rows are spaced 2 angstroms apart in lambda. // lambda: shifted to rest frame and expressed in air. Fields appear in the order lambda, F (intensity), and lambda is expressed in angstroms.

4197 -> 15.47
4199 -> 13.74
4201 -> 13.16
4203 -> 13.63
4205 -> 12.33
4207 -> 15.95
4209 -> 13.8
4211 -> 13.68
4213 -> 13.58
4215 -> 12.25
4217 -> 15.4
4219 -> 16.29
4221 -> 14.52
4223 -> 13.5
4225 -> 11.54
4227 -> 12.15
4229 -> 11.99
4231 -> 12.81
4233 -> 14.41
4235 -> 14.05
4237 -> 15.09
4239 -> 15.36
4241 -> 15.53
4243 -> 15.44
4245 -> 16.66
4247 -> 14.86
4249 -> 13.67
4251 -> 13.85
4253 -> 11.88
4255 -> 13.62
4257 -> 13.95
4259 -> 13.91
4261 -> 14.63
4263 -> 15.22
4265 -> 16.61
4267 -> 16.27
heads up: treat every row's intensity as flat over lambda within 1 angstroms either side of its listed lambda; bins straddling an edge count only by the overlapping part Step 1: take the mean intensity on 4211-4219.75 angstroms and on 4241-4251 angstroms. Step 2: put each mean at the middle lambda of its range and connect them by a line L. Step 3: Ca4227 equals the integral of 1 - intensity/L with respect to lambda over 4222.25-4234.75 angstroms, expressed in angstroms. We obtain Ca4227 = 1.5 angstroms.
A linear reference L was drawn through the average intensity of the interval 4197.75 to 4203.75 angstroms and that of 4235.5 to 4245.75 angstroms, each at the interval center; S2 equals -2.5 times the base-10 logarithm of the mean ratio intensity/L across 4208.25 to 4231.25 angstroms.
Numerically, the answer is 0.078 mag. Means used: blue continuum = 13.6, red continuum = 15.5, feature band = 13.5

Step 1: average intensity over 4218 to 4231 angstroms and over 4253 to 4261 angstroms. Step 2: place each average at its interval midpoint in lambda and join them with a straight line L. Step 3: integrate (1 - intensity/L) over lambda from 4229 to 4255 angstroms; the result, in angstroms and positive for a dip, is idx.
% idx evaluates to -1.6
